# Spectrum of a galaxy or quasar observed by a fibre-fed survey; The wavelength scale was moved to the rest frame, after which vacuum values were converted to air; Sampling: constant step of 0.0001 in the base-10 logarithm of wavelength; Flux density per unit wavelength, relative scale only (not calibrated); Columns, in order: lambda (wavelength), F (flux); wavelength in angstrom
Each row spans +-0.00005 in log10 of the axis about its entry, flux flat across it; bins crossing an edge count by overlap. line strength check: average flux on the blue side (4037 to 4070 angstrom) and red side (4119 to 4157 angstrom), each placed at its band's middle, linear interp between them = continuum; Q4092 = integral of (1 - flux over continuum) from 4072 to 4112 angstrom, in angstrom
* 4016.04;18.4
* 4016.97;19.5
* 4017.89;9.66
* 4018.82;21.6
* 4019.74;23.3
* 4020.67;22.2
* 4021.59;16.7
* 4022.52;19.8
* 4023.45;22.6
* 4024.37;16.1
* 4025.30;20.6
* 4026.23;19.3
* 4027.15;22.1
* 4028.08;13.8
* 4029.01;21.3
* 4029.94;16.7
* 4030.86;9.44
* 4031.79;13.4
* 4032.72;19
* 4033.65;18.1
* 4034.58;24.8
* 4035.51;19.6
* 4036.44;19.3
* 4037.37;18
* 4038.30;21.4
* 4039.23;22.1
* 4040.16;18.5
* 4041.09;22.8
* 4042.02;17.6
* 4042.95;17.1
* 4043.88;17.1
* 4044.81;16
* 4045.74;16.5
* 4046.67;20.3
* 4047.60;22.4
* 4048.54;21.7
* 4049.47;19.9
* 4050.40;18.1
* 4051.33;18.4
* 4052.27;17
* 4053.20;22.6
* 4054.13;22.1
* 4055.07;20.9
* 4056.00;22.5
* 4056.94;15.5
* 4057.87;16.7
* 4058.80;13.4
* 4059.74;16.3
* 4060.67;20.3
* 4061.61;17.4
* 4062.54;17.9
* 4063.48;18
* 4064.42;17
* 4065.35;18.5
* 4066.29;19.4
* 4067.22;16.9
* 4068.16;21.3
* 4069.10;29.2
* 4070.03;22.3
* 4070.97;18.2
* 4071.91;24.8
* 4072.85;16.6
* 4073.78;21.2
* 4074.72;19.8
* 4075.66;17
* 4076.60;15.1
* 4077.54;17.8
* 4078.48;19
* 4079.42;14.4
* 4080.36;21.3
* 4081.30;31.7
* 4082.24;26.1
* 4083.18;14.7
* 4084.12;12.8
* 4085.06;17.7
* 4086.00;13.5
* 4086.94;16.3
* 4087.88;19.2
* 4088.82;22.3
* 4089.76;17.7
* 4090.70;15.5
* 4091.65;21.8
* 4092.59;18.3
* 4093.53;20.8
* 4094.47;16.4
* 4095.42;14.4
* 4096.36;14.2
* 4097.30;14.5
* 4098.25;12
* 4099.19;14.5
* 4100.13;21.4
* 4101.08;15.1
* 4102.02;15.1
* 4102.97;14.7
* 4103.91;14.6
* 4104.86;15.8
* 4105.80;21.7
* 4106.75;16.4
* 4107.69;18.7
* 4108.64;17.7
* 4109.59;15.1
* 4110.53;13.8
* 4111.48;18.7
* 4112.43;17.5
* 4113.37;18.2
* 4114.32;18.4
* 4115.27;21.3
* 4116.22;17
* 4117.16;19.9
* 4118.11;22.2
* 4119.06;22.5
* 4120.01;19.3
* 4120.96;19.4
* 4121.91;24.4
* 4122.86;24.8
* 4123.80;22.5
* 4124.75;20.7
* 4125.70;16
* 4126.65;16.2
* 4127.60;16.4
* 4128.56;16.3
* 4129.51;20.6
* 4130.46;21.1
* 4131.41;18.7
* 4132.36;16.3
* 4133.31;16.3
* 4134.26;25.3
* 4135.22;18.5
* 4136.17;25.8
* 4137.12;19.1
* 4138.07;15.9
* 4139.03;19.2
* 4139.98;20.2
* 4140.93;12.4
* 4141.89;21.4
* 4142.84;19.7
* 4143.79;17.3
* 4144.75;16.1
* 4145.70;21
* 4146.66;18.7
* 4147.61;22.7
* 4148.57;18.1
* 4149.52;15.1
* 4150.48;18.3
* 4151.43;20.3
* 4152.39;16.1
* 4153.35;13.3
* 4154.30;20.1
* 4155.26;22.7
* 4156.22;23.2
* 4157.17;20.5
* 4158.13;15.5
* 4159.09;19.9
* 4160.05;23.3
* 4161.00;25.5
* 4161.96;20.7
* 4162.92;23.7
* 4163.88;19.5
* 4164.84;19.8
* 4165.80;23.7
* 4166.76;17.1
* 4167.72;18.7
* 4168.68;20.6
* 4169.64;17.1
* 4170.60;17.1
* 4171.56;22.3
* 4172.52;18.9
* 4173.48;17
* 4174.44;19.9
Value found 3.5 angstrom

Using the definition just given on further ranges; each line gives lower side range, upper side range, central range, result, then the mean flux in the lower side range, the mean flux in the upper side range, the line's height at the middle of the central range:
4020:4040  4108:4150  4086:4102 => 1.69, 18.9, 19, 19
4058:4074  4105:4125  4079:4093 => 0.32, 19.3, 19.5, 19.3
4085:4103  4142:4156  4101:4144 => -2.20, 16.8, 18.7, 17.8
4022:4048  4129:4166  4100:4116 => 1.73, 18.8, 19.6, 19.3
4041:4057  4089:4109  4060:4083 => -2.22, 19.4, 16.8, 18.2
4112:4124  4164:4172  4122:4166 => 1.01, 20.6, 19.5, 20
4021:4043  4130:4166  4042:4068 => 0.59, 18.8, 19.6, 19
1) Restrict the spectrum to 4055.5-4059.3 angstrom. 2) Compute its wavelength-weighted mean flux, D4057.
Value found 17.1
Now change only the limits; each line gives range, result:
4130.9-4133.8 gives 17.2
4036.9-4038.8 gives 19.7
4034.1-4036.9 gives 21.2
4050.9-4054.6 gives 20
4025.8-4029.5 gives 19.1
